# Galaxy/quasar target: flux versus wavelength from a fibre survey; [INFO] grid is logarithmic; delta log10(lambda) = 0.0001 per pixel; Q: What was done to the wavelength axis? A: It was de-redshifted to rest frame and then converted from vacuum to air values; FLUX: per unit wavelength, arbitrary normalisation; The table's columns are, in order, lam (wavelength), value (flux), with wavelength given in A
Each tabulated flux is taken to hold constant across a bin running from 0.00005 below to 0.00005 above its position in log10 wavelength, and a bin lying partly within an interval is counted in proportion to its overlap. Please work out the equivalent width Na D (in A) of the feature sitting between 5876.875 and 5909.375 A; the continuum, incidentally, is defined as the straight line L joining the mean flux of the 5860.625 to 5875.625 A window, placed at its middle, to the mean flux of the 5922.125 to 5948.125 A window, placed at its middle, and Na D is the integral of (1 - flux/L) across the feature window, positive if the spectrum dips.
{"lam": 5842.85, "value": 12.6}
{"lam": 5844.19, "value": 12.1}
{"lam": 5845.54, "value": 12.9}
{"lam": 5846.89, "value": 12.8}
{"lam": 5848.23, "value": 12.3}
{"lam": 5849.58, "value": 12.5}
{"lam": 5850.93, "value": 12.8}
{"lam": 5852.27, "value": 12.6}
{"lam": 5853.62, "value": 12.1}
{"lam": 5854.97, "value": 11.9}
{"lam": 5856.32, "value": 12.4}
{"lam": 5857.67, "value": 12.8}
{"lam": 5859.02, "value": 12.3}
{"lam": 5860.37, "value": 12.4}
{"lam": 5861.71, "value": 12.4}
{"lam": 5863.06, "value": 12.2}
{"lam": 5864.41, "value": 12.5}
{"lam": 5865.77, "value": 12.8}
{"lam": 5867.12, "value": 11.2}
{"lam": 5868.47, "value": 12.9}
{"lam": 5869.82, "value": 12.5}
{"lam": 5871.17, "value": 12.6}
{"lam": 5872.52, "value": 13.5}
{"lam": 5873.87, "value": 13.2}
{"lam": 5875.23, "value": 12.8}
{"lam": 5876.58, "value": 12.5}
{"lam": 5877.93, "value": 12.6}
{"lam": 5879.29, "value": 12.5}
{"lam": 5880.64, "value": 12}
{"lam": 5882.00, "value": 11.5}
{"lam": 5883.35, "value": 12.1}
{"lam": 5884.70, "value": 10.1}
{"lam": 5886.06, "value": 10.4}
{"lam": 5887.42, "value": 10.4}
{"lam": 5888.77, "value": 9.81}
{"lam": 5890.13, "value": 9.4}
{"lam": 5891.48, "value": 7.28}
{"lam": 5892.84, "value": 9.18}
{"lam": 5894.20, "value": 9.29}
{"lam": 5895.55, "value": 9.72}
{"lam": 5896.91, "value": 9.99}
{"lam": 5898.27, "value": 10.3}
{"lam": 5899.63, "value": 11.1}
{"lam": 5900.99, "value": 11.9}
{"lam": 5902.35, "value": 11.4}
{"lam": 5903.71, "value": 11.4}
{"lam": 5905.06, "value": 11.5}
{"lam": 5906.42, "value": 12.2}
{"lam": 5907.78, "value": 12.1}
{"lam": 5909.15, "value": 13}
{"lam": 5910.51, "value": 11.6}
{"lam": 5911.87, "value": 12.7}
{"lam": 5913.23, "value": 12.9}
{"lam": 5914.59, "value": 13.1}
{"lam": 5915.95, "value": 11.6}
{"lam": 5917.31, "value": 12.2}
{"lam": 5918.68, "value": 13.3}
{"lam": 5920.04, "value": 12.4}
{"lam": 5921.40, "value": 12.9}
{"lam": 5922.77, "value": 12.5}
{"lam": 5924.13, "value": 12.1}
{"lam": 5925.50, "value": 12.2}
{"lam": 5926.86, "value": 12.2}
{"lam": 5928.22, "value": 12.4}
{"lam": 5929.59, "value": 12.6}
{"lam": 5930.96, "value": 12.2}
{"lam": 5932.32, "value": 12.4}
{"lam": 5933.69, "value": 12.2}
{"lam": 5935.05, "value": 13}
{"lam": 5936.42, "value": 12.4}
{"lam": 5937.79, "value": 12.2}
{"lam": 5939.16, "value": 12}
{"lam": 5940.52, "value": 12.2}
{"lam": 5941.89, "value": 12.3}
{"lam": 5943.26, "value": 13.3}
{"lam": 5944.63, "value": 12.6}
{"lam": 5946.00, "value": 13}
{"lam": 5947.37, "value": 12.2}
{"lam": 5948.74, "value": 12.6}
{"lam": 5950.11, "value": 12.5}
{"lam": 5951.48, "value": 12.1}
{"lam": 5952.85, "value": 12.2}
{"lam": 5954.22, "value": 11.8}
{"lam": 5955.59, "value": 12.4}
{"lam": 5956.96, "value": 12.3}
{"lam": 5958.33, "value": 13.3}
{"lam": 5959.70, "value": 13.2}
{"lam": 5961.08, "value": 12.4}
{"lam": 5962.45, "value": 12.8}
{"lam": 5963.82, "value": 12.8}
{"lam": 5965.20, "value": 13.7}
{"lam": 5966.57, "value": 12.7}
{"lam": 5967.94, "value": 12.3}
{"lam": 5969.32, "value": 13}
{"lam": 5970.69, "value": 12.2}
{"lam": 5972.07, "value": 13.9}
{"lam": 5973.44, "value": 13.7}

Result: 4.3 A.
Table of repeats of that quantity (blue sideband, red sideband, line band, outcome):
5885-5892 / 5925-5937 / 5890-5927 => -1.99 A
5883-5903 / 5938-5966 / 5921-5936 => -1.06 A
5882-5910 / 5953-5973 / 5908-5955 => -2.70 A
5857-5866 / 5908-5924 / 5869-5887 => 0.48 A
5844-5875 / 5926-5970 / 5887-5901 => 3.11 A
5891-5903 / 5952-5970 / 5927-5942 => -0.99 A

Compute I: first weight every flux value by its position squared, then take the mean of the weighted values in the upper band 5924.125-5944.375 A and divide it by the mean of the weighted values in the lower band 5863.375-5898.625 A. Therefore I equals 1.12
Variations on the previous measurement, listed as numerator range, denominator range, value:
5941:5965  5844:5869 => 1.05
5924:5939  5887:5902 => 1.27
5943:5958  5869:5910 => 1.13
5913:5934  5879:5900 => 1.23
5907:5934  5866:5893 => 1.10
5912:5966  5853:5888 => 1.05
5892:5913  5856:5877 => 0.90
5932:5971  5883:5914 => 1.18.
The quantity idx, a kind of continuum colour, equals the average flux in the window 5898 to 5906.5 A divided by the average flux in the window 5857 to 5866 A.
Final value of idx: 0.9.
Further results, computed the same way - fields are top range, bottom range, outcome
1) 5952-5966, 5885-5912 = 1.19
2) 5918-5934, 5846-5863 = 1.00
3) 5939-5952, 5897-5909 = 1.09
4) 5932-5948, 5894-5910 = 1.11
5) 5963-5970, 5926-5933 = 1.04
